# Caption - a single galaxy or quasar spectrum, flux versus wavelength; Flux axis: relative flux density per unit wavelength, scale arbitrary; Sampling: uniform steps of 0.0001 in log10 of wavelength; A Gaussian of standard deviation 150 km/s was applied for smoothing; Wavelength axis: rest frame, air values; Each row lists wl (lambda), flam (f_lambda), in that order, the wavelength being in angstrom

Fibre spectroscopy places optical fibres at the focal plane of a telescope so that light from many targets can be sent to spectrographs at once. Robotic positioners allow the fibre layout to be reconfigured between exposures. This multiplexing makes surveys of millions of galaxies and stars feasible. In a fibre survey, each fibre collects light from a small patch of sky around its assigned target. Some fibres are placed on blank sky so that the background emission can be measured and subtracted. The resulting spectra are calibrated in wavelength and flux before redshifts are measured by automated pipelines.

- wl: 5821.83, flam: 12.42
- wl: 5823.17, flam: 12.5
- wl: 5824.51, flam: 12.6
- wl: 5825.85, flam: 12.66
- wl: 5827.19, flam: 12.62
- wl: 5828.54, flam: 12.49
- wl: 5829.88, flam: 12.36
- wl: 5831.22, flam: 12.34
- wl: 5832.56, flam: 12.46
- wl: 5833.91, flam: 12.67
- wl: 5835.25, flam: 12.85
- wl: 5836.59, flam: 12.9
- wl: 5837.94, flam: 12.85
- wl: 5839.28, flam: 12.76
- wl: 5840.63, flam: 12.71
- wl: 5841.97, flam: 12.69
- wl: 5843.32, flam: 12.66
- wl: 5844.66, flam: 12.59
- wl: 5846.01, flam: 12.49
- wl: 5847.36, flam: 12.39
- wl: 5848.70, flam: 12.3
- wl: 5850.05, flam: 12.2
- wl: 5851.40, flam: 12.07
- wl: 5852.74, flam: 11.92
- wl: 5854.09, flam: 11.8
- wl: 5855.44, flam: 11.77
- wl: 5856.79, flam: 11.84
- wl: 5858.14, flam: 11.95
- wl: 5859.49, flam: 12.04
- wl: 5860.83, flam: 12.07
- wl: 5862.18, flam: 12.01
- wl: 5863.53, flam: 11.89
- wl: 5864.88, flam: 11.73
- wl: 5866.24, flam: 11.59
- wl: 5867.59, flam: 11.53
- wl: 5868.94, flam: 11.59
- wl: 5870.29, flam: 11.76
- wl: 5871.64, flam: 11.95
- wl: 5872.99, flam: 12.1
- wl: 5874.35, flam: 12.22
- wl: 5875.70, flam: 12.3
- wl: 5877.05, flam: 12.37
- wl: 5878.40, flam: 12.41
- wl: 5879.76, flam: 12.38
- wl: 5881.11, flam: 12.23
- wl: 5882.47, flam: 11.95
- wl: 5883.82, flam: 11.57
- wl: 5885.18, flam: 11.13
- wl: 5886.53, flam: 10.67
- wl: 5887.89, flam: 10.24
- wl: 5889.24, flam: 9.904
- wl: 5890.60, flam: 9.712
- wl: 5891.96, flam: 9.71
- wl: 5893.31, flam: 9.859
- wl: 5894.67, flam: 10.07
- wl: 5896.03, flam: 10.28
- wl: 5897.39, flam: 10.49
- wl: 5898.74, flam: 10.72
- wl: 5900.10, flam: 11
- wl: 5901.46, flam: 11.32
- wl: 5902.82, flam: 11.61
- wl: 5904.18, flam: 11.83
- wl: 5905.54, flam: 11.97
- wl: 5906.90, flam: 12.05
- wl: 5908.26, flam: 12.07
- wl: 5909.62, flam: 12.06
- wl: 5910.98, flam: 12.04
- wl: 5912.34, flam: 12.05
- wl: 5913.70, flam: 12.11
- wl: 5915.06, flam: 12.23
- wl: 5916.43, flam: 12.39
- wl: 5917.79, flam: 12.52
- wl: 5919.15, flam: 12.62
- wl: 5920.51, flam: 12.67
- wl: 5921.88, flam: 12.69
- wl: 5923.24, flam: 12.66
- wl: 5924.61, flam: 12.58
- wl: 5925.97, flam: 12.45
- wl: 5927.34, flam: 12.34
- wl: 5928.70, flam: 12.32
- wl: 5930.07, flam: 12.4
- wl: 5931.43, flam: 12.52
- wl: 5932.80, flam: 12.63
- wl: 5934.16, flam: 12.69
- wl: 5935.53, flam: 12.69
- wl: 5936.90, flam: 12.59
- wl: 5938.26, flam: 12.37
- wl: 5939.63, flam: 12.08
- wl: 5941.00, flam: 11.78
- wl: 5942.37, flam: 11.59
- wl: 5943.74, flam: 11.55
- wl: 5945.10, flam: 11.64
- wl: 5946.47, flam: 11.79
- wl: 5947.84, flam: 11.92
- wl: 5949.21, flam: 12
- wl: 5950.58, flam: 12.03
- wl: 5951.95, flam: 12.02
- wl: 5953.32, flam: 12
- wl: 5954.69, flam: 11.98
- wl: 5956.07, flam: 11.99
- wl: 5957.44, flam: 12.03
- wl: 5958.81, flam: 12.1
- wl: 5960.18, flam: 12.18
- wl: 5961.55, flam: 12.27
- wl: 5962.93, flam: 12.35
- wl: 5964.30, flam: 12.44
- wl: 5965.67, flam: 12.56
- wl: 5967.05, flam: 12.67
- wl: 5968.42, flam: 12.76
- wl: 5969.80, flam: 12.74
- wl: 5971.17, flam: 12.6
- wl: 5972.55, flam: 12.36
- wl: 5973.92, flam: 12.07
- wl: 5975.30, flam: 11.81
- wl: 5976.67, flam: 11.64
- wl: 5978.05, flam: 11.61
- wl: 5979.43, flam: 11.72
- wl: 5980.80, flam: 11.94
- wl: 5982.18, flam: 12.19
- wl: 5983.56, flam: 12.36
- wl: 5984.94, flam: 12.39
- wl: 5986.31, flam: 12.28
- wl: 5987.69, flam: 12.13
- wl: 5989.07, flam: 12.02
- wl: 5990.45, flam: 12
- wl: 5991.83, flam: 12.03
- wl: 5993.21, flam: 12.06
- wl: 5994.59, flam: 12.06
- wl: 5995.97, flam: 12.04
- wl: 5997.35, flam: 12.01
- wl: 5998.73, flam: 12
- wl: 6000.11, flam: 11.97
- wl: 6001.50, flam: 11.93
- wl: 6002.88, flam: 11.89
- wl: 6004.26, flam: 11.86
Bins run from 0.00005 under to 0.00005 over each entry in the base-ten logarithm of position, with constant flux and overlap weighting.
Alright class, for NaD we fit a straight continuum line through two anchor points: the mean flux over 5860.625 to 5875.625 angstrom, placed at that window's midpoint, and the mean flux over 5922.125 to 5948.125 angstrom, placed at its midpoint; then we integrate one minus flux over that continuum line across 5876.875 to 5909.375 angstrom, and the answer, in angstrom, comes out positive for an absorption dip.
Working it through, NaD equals 2.4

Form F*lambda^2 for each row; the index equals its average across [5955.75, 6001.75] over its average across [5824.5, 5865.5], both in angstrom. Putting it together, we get 1.03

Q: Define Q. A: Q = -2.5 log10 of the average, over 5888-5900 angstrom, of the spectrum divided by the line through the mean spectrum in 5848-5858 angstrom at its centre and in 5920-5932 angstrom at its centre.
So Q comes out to 0.21 mag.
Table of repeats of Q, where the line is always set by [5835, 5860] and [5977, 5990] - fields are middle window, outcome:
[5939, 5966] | 0.010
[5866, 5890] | 0.057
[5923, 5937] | -0.031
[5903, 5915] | 0.017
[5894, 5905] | 0.123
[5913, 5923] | -0.024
